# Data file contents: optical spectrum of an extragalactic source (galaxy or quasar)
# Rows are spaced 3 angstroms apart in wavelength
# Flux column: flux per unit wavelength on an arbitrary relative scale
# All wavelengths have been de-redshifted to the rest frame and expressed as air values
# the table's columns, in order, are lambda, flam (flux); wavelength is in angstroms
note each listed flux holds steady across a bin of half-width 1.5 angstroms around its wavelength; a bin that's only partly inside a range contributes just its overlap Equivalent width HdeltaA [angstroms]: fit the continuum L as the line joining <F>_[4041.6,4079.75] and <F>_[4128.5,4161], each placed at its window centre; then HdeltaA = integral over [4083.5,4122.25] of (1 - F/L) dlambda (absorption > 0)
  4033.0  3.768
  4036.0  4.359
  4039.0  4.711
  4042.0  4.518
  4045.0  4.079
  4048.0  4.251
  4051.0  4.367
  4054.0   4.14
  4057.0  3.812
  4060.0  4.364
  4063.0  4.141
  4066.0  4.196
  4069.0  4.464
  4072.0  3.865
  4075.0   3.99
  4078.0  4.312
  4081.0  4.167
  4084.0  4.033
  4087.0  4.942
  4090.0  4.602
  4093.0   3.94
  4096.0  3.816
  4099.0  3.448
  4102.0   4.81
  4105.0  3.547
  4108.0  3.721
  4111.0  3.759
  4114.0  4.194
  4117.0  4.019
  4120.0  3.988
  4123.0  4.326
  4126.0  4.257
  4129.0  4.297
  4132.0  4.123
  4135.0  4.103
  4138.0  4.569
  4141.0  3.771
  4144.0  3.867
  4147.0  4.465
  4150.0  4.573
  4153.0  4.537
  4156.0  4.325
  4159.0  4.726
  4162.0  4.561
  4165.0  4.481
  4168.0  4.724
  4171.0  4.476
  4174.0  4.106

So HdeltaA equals 1.6 angstroms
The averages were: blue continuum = 4.18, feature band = 4.07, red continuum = 4.31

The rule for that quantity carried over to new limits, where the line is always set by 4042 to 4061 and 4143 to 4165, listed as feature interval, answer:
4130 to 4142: 0.7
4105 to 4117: 1.3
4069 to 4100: 1.0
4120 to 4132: 0.4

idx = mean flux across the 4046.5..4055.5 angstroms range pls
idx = 4.25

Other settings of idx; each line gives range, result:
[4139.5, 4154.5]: 4.24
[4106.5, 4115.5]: 3.89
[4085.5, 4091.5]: 4.77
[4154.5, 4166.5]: 4.52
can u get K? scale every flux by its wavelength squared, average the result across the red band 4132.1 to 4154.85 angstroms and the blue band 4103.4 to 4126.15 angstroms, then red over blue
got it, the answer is 1.1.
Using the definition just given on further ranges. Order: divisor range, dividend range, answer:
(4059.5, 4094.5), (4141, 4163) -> 1.07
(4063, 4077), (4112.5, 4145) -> 1.03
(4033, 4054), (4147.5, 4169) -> 1.11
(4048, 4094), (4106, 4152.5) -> 1.01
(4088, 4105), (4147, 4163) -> 1.14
